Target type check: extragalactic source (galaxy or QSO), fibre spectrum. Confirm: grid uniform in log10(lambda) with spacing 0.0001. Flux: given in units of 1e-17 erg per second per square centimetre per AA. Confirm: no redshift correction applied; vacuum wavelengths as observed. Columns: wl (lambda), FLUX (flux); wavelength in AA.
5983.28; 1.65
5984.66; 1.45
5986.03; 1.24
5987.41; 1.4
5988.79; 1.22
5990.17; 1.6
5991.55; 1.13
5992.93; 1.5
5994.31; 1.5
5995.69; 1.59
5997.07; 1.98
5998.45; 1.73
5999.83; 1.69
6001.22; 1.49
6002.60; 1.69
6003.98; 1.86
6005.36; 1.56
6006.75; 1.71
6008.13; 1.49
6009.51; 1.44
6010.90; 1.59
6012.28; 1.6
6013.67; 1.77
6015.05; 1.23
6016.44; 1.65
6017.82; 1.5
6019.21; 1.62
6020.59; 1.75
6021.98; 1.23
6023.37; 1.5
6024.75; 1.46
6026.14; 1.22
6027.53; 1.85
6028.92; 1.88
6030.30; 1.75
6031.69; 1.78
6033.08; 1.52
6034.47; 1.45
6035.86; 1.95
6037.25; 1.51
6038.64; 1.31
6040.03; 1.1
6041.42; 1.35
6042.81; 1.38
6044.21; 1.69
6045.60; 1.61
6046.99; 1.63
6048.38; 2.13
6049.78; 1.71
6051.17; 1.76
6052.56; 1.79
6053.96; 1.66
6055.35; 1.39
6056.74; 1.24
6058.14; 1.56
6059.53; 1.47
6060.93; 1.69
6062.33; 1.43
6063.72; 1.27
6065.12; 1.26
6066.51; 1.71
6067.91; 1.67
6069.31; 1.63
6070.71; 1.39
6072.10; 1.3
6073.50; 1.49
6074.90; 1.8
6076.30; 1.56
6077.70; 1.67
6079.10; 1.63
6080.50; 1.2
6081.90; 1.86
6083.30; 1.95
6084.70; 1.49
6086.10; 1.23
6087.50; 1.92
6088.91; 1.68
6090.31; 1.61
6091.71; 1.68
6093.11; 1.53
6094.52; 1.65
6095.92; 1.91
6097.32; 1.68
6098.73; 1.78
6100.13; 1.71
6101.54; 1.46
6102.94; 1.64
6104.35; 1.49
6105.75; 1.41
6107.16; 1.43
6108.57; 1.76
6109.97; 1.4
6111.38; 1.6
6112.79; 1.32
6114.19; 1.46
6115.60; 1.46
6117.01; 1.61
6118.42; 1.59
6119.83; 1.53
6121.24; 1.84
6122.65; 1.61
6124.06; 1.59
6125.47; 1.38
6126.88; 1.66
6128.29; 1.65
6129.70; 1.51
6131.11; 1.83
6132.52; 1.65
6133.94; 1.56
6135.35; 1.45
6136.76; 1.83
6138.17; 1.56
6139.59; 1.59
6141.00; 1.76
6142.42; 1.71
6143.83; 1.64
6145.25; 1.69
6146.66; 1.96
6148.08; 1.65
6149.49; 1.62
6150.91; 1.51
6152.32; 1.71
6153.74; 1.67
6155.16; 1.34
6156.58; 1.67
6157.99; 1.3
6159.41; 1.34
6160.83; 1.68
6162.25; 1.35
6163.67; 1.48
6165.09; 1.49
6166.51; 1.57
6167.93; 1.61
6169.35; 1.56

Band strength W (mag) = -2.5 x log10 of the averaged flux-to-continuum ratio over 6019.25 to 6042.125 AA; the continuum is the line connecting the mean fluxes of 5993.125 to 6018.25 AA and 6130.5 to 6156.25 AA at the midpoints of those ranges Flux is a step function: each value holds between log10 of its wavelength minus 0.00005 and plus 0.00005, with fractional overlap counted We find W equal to 0.05 mag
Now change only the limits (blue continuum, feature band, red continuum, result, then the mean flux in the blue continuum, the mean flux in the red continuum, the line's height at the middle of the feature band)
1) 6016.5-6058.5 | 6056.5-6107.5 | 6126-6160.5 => 0.015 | 1.58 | 1.62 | 1.59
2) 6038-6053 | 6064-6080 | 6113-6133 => 0.030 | 1.59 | 1.59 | 1.59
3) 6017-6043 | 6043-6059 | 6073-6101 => -0.043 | 1.54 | 1.65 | 1.58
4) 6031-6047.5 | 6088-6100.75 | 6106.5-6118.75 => -0.122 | 1.52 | 1.51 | 1.51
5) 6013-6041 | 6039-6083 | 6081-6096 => 0.043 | 1.55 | 1.67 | 1.61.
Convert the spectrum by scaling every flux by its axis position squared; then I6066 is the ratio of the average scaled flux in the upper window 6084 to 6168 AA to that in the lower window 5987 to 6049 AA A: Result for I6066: 1.1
